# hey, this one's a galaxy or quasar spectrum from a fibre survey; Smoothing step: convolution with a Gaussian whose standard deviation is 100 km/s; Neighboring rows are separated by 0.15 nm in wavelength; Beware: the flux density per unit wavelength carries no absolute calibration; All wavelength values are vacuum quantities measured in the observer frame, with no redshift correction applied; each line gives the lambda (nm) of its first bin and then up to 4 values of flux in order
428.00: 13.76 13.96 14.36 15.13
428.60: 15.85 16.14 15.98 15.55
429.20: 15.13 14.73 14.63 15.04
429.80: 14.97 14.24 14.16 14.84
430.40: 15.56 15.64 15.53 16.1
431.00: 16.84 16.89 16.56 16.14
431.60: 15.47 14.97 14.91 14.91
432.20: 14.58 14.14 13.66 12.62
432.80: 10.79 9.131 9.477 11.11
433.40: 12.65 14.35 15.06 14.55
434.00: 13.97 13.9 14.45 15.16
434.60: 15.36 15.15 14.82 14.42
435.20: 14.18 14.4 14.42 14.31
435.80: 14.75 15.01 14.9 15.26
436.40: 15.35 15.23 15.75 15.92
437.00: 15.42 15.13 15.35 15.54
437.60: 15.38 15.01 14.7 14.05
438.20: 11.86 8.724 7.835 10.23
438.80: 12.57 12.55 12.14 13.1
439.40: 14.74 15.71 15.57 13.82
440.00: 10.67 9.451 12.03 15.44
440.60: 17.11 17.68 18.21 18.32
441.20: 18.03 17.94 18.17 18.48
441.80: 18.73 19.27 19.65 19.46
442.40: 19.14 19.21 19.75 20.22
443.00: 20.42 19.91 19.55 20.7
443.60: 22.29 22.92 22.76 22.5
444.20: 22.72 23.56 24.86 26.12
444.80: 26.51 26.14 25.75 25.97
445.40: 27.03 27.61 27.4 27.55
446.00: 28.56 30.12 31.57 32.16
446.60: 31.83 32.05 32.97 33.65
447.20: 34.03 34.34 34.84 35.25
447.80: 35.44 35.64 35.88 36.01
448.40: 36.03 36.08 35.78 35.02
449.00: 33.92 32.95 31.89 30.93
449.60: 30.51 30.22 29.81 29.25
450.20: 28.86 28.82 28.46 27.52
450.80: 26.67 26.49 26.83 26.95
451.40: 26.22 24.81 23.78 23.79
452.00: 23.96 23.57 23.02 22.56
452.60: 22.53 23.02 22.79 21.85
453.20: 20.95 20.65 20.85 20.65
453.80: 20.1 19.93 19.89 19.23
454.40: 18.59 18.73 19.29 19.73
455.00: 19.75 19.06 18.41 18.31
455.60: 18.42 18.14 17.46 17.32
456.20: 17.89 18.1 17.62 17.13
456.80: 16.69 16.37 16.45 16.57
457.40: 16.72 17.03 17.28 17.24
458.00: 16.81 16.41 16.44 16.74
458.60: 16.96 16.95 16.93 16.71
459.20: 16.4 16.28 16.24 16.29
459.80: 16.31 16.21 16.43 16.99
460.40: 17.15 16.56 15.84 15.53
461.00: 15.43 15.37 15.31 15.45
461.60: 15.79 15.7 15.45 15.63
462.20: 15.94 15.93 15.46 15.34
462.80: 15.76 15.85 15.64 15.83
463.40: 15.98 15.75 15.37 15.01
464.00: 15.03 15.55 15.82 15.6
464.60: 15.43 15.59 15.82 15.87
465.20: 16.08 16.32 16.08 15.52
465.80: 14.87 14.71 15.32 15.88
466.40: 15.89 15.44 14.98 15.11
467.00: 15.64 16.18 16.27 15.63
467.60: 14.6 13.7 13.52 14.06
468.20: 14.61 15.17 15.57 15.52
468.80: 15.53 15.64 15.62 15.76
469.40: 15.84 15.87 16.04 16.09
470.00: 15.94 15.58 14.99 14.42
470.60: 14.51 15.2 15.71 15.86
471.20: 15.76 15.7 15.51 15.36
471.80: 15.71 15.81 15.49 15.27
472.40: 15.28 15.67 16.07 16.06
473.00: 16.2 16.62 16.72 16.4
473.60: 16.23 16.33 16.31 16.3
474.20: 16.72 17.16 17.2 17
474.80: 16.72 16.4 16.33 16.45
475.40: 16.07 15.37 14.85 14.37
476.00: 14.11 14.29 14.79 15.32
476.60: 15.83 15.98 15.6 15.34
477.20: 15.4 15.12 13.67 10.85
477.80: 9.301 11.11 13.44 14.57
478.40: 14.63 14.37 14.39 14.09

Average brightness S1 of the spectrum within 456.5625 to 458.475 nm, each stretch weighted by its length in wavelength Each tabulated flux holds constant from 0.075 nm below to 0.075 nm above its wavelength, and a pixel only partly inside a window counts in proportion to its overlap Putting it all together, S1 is 16.8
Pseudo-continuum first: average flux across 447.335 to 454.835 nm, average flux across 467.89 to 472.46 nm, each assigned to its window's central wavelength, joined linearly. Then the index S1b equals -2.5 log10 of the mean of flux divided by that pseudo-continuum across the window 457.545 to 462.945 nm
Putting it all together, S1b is 0.31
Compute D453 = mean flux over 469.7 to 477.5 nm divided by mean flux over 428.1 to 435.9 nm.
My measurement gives 1.1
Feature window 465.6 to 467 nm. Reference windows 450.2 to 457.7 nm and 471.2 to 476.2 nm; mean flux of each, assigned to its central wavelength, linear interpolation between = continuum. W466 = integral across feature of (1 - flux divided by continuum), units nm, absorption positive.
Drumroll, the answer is 0.20 nm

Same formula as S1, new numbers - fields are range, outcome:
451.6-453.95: 22.2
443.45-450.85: 29.9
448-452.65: 29.1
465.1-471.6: 15.4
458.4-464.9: 15.9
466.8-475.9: 15.7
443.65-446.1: 25.5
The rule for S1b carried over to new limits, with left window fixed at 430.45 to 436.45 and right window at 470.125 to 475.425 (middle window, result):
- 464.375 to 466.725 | 0.01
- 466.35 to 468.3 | 0.05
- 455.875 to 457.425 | -0.12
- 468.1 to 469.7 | 0.02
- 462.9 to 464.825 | 0.00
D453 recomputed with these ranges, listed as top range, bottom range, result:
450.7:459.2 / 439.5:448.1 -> 0.84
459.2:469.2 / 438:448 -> 0.72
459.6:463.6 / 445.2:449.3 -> 0.49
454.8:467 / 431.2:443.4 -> 1.09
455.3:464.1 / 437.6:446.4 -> 0.86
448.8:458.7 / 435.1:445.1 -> 1.30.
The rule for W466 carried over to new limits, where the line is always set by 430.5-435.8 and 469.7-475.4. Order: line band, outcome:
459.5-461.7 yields -0.083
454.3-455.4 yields -0.277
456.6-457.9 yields -0.126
